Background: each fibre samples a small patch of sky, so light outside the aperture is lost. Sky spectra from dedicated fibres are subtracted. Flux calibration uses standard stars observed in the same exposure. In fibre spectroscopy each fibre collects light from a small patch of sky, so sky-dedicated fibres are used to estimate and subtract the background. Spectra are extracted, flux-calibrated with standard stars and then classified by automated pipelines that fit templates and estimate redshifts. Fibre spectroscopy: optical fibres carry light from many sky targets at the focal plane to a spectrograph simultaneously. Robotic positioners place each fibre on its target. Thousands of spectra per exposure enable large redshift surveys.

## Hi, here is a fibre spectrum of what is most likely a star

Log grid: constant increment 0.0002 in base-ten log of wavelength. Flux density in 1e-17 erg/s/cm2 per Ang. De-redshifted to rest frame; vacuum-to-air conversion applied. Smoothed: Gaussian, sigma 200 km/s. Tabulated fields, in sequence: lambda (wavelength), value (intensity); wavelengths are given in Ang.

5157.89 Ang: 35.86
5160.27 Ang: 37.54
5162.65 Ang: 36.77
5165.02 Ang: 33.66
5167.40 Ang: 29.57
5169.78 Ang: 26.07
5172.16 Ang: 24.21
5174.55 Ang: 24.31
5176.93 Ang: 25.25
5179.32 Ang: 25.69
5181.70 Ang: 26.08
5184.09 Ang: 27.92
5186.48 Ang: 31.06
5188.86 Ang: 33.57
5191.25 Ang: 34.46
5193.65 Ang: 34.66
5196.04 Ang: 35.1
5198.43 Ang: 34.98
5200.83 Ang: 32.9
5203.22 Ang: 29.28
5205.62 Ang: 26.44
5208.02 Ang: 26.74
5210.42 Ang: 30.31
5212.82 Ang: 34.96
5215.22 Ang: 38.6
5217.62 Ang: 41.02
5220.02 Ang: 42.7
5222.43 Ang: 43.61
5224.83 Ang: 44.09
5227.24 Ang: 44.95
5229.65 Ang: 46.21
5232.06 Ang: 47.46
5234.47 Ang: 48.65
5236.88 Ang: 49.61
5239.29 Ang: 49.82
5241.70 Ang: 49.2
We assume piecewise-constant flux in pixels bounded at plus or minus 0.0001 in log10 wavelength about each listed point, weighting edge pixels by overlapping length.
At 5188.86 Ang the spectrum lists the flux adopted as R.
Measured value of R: 33.57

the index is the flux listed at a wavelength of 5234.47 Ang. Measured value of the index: 48.65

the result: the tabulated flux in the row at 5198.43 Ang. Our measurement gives 34.98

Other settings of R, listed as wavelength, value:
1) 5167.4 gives 29.57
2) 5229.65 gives 46.21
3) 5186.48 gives 31.06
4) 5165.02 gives 33.66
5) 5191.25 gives 34.46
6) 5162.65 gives 36.77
